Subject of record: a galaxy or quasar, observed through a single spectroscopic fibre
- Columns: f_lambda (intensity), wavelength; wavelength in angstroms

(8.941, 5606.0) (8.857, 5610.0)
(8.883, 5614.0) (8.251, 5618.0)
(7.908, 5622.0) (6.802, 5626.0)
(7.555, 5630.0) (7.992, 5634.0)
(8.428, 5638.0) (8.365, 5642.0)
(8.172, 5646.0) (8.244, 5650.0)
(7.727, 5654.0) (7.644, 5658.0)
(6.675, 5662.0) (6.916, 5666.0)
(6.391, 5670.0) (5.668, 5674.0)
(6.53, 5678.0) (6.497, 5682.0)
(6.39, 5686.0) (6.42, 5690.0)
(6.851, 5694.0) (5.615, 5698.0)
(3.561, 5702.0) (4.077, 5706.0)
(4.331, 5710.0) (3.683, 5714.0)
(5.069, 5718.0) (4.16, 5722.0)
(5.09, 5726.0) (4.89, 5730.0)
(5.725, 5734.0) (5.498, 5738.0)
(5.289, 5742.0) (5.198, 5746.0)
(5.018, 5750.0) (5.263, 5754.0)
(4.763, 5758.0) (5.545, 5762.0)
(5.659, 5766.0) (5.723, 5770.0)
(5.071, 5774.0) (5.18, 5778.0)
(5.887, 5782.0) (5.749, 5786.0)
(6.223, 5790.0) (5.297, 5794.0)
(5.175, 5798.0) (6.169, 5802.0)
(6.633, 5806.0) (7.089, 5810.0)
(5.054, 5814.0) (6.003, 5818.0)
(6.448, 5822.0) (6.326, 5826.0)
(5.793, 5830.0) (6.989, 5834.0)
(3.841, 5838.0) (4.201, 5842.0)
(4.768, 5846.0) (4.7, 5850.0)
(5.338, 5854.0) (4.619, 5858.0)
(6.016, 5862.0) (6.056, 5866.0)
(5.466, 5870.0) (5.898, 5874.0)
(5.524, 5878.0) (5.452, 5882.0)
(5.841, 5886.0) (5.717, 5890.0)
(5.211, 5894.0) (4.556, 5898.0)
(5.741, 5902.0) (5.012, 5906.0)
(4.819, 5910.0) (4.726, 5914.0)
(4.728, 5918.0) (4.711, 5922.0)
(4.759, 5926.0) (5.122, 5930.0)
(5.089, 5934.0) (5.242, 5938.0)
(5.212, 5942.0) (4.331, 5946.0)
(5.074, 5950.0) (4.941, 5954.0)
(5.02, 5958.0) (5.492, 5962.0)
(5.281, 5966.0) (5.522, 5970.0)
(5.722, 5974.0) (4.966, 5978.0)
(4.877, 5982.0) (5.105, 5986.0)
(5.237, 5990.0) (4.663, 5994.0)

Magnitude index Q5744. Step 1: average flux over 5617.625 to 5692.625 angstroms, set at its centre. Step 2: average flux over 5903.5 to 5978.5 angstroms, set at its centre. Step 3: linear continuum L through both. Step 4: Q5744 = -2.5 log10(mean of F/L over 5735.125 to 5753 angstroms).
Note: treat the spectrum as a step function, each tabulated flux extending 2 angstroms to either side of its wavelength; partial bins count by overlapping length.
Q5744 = 0.24 mag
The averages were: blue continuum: 7.27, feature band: 5.27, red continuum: 5.05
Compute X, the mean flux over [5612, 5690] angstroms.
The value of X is 7.4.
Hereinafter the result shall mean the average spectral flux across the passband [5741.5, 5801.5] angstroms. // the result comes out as 5.42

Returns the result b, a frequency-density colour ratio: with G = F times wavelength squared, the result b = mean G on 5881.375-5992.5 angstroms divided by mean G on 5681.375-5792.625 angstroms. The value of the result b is 1.04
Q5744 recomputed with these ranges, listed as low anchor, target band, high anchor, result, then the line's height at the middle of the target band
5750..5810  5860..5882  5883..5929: -0.10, 5.23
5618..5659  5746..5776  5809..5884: 0.23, 6.51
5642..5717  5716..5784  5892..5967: 0.13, 5.88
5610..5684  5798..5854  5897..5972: 0.06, 5.97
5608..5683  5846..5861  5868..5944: 0.15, 5.68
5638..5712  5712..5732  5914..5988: 0.34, 6.26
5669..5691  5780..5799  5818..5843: 0.03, 5.86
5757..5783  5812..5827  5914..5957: -0.13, 5.26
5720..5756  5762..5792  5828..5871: -0.09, 5.17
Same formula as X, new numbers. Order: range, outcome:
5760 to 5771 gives 5.63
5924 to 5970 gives 5.07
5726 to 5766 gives 5.26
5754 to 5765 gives 5.22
